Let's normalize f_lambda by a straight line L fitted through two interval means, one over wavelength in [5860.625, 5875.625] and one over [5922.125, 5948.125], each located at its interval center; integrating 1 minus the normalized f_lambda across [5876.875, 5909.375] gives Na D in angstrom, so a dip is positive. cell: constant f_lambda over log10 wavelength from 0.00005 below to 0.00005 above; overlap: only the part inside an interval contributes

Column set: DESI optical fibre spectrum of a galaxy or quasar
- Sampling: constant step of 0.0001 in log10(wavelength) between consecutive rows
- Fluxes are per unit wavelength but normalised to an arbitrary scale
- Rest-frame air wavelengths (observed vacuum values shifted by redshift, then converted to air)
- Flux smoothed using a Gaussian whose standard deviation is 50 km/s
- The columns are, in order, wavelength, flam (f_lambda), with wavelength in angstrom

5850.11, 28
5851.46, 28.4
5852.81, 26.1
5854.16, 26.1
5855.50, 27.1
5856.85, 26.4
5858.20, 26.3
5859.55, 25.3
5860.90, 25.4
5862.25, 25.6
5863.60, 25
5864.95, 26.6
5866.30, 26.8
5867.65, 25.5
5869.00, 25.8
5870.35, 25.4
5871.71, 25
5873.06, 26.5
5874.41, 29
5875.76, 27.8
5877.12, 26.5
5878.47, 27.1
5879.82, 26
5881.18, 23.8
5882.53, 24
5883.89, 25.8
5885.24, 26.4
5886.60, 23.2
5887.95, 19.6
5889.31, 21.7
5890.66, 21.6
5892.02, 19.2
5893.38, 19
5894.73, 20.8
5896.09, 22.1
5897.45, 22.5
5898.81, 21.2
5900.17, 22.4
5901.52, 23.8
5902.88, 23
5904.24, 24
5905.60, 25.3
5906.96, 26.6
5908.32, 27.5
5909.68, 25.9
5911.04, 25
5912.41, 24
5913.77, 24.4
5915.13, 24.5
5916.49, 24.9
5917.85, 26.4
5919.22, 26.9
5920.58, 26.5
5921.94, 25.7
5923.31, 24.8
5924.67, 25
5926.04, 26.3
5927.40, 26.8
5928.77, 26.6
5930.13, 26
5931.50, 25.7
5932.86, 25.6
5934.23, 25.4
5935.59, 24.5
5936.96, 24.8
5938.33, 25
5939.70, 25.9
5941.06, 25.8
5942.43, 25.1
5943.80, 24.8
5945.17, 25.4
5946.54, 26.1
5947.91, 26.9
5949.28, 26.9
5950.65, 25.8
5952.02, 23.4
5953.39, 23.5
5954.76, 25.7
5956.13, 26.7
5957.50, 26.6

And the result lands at 3.11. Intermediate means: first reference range 26.1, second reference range 25.6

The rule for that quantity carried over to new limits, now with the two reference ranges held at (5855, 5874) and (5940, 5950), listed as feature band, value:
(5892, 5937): 2.28 angstrom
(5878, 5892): 1.22 angstrom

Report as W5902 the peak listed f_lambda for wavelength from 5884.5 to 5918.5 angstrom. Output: 27.5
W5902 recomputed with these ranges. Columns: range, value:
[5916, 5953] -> 26.9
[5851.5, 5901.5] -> 29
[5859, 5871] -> 26.8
